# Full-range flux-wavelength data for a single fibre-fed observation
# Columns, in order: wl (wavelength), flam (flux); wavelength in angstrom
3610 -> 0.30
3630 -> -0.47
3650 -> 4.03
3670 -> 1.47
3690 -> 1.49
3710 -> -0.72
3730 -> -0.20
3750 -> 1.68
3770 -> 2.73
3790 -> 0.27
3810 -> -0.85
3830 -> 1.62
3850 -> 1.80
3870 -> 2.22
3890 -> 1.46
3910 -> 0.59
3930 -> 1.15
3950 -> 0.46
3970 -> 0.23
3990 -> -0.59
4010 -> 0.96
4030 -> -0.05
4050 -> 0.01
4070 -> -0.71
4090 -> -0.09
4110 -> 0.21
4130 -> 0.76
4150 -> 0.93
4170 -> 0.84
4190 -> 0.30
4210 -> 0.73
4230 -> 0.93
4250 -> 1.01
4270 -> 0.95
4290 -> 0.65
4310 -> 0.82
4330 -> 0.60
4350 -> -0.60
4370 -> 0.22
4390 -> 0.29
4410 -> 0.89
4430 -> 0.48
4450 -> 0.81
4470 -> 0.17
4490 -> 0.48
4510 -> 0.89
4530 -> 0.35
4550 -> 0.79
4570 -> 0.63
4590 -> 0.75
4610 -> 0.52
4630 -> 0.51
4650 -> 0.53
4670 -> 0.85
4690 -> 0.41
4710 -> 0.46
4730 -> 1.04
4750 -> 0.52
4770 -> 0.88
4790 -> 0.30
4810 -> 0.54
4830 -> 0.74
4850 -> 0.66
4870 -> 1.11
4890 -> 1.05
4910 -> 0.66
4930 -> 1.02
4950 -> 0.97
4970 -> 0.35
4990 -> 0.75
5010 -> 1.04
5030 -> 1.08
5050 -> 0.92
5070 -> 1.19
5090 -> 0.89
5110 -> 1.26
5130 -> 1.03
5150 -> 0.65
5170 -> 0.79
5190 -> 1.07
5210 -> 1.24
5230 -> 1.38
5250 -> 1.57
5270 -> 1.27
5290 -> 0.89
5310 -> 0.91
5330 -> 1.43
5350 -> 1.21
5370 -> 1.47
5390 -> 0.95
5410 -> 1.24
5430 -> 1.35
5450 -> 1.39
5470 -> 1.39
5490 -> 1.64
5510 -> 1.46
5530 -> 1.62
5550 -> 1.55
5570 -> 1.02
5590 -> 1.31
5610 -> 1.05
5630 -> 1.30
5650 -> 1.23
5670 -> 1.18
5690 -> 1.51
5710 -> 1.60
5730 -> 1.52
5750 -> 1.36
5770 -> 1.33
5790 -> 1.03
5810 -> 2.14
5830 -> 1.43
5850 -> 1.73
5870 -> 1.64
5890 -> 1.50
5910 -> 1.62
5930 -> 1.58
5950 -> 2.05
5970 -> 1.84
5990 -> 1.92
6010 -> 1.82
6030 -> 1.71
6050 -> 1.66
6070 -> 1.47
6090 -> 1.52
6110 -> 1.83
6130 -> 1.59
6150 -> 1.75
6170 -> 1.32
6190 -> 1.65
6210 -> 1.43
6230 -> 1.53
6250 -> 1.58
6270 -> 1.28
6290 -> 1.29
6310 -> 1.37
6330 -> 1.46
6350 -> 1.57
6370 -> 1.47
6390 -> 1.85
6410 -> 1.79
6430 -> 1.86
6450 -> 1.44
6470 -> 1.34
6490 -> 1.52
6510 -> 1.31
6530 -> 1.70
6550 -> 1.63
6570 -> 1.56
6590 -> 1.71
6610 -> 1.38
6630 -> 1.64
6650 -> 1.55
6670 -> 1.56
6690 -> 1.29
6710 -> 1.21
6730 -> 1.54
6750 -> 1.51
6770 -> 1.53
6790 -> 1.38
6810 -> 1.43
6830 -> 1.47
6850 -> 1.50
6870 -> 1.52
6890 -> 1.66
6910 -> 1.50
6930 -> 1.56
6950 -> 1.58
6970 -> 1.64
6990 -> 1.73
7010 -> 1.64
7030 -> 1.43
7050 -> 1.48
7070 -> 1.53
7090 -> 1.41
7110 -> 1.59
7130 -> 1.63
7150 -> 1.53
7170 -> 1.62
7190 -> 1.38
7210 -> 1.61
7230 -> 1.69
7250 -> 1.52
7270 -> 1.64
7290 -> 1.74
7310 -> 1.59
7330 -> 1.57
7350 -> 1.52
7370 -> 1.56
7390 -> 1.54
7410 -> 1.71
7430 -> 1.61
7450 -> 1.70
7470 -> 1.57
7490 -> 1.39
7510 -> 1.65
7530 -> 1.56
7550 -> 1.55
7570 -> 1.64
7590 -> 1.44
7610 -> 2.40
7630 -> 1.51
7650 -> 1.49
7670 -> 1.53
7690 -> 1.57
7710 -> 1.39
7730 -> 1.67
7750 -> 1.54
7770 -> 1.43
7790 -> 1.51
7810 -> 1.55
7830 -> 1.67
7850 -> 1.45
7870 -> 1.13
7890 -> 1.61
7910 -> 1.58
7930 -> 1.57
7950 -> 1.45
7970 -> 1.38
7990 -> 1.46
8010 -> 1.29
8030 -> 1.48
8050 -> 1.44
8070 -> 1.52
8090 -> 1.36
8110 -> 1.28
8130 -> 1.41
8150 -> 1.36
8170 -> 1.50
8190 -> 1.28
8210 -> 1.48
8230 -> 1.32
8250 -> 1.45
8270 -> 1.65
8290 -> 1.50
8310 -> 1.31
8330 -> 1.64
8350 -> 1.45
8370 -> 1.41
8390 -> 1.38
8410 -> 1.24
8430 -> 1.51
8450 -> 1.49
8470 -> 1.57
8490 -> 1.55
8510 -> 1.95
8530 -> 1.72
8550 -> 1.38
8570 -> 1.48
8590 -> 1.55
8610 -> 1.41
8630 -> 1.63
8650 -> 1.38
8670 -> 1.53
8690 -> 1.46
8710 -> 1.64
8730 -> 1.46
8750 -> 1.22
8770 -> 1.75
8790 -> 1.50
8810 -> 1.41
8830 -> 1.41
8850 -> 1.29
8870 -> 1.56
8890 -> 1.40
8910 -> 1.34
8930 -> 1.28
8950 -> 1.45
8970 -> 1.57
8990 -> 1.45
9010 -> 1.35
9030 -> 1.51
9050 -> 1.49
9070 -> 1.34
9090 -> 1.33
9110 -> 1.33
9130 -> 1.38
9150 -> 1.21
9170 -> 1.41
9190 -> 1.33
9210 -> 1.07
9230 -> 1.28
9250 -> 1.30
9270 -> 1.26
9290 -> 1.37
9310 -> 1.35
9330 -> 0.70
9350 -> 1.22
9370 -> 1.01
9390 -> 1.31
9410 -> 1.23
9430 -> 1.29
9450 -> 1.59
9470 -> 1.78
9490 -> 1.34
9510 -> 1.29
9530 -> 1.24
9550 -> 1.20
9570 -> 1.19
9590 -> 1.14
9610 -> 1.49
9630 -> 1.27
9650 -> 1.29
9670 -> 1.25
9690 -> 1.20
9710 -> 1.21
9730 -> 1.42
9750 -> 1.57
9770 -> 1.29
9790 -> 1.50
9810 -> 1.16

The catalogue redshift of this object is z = 0.30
